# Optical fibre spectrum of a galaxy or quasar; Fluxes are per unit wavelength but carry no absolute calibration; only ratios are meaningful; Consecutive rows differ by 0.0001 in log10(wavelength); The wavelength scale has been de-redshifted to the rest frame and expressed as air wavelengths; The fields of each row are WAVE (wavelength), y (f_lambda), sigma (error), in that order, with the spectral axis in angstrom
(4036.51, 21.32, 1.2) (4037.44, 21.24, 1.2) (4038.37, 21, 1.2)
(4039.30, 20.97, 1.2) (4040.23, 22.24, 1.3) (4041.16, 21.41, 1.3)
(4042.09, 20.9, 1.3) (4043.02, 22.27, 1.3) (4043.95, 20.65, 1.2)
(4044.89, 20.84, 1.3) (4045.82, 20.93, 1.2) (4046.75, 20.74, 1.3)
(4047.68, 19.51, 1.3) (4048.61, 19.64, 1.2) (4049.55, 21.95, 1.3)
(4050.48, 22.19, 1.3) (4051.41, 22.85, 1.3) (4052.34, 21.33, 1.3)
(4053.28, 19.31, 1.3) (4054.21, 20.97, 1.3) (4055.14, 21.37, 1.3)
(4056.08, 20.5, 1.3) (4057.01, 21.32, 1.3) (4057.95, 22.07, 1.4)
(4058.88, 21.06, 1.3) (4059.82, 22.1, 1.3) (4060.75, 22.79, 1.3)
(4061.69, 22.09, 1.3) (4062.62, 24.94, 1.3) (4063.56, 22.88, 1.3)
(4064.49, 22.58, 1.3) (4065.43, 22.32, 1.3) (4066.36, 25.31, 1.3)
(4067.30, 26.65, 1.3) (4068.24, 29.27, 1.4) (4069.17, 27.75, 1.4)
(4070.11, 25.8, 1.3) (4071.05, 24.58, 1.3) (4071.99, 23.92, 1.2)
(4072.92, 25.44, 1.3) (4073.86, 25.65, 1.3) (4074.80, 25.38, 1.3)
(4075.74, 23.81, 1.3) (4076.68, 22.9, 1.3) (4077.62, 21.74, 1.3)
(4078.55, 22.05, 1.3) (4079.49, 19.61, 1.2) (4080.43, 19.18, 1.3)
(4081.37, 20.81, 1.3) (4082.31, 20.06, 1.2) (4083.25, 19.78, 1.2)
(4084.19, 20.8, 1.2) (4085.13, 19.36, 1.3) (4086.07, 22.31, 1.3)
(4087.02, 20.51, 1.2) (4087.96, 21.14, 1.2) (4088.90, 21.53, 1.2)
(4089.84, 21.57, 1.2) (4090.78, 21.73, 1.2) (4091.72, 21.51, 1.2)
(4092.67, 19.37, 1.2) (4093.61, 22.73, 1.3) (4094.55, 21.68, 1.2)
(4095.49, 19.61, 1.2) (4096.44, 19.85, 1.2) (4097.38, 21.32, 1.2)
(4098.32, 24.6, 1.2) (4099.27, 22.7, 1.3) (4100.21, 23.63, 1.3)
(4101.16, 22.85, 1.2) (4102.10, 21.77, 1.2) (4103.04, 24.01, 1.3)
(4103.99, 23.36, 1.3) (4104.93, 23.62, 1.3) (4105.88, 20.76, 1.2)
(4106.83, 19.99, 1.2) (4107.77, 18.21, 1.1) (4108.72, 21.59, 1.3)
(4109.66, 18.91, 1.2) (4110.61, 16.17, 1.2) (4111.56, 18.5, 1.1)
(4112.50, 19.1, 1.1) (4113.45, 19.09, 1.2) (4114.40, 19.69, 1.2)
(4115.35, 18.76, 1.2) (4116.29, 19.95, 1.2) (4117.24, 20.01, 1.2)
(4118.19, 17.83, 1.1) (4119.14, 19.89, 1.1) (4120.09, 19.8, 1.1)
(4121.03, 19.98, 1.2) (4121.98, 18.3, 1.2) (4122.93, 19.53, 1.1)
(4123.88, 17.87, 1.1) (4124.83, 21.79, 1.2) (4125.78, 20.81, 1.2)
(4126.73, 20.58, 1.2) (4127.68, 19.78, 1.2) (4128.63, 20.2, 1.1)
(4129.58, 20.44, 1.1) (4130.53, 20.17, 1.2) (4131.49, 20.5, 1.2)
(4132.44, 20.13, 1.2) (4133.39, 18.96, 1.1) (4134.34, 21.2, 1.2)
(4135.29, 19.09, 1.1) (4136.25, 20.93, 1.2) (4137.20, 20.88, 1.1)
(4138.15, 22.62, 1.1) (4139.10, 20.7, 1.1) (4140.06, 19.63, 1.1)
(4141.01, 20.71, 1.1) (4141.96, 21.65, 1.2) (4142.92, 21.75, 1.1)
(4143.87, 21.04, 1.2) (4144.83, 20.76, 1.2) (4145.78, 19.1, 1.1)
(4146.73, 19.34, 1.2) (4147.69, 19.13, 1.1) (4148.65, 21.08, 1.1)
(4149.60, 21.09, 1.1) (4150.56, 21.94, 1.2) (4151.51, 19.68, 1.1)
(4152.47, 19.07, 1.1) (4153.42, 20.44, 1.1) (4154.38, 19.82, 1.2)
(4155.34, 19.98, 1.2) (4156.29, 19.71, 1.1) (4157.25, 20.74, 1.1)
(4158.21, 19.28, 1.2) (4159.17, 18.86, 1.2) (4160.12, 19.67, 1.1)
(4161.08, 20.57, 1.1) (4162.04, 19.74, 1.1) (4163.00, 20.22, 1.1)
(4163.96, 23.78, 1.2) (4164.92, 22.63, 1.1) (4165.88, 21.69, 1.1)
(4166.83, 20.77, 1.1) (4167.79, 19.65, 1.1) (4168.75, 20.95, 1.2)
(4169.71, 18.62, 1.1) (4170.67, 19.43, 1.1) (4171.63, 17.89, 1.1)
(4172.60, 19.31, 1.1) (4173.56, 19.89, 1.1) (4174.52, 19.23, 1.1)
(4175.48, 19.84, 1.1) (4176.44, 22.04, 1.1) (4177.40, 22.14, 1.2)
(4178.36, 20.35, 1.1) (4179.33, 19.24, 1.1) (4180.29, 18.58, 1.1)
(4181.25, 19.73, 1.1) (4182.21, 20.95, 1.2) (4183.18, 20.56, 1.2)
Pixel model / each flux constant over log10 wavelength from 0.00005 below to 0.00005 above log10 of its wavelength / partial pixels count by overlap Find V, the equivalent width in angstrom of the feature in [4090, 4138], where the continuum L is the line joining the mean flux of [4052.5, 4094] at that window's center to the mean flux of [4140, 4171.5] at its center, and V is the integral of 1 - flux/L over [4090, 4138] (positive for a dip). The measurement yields 2.1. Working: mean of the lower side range 22.5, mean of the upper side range 20.4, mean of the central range 20.5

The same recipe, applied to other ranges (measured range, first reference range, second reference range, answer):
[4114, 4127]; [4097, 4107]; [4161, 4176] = 1.4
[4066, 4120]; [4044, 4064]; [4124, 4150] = -1.8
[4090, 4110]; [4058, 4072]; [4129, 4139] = 0.6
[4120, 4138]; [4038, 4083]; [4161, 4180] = 0.9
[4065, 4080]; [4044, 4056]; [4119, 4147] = -2.7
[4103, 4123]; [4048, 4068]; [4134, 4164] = 1.3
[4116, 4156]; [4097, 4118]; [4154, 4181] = 0.6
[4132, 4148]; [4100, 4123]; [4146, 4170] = -0.1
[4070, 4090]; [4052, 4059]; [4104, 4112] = -1.6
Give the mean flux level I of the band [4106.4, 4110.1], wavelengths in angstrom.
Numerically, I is 19.7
